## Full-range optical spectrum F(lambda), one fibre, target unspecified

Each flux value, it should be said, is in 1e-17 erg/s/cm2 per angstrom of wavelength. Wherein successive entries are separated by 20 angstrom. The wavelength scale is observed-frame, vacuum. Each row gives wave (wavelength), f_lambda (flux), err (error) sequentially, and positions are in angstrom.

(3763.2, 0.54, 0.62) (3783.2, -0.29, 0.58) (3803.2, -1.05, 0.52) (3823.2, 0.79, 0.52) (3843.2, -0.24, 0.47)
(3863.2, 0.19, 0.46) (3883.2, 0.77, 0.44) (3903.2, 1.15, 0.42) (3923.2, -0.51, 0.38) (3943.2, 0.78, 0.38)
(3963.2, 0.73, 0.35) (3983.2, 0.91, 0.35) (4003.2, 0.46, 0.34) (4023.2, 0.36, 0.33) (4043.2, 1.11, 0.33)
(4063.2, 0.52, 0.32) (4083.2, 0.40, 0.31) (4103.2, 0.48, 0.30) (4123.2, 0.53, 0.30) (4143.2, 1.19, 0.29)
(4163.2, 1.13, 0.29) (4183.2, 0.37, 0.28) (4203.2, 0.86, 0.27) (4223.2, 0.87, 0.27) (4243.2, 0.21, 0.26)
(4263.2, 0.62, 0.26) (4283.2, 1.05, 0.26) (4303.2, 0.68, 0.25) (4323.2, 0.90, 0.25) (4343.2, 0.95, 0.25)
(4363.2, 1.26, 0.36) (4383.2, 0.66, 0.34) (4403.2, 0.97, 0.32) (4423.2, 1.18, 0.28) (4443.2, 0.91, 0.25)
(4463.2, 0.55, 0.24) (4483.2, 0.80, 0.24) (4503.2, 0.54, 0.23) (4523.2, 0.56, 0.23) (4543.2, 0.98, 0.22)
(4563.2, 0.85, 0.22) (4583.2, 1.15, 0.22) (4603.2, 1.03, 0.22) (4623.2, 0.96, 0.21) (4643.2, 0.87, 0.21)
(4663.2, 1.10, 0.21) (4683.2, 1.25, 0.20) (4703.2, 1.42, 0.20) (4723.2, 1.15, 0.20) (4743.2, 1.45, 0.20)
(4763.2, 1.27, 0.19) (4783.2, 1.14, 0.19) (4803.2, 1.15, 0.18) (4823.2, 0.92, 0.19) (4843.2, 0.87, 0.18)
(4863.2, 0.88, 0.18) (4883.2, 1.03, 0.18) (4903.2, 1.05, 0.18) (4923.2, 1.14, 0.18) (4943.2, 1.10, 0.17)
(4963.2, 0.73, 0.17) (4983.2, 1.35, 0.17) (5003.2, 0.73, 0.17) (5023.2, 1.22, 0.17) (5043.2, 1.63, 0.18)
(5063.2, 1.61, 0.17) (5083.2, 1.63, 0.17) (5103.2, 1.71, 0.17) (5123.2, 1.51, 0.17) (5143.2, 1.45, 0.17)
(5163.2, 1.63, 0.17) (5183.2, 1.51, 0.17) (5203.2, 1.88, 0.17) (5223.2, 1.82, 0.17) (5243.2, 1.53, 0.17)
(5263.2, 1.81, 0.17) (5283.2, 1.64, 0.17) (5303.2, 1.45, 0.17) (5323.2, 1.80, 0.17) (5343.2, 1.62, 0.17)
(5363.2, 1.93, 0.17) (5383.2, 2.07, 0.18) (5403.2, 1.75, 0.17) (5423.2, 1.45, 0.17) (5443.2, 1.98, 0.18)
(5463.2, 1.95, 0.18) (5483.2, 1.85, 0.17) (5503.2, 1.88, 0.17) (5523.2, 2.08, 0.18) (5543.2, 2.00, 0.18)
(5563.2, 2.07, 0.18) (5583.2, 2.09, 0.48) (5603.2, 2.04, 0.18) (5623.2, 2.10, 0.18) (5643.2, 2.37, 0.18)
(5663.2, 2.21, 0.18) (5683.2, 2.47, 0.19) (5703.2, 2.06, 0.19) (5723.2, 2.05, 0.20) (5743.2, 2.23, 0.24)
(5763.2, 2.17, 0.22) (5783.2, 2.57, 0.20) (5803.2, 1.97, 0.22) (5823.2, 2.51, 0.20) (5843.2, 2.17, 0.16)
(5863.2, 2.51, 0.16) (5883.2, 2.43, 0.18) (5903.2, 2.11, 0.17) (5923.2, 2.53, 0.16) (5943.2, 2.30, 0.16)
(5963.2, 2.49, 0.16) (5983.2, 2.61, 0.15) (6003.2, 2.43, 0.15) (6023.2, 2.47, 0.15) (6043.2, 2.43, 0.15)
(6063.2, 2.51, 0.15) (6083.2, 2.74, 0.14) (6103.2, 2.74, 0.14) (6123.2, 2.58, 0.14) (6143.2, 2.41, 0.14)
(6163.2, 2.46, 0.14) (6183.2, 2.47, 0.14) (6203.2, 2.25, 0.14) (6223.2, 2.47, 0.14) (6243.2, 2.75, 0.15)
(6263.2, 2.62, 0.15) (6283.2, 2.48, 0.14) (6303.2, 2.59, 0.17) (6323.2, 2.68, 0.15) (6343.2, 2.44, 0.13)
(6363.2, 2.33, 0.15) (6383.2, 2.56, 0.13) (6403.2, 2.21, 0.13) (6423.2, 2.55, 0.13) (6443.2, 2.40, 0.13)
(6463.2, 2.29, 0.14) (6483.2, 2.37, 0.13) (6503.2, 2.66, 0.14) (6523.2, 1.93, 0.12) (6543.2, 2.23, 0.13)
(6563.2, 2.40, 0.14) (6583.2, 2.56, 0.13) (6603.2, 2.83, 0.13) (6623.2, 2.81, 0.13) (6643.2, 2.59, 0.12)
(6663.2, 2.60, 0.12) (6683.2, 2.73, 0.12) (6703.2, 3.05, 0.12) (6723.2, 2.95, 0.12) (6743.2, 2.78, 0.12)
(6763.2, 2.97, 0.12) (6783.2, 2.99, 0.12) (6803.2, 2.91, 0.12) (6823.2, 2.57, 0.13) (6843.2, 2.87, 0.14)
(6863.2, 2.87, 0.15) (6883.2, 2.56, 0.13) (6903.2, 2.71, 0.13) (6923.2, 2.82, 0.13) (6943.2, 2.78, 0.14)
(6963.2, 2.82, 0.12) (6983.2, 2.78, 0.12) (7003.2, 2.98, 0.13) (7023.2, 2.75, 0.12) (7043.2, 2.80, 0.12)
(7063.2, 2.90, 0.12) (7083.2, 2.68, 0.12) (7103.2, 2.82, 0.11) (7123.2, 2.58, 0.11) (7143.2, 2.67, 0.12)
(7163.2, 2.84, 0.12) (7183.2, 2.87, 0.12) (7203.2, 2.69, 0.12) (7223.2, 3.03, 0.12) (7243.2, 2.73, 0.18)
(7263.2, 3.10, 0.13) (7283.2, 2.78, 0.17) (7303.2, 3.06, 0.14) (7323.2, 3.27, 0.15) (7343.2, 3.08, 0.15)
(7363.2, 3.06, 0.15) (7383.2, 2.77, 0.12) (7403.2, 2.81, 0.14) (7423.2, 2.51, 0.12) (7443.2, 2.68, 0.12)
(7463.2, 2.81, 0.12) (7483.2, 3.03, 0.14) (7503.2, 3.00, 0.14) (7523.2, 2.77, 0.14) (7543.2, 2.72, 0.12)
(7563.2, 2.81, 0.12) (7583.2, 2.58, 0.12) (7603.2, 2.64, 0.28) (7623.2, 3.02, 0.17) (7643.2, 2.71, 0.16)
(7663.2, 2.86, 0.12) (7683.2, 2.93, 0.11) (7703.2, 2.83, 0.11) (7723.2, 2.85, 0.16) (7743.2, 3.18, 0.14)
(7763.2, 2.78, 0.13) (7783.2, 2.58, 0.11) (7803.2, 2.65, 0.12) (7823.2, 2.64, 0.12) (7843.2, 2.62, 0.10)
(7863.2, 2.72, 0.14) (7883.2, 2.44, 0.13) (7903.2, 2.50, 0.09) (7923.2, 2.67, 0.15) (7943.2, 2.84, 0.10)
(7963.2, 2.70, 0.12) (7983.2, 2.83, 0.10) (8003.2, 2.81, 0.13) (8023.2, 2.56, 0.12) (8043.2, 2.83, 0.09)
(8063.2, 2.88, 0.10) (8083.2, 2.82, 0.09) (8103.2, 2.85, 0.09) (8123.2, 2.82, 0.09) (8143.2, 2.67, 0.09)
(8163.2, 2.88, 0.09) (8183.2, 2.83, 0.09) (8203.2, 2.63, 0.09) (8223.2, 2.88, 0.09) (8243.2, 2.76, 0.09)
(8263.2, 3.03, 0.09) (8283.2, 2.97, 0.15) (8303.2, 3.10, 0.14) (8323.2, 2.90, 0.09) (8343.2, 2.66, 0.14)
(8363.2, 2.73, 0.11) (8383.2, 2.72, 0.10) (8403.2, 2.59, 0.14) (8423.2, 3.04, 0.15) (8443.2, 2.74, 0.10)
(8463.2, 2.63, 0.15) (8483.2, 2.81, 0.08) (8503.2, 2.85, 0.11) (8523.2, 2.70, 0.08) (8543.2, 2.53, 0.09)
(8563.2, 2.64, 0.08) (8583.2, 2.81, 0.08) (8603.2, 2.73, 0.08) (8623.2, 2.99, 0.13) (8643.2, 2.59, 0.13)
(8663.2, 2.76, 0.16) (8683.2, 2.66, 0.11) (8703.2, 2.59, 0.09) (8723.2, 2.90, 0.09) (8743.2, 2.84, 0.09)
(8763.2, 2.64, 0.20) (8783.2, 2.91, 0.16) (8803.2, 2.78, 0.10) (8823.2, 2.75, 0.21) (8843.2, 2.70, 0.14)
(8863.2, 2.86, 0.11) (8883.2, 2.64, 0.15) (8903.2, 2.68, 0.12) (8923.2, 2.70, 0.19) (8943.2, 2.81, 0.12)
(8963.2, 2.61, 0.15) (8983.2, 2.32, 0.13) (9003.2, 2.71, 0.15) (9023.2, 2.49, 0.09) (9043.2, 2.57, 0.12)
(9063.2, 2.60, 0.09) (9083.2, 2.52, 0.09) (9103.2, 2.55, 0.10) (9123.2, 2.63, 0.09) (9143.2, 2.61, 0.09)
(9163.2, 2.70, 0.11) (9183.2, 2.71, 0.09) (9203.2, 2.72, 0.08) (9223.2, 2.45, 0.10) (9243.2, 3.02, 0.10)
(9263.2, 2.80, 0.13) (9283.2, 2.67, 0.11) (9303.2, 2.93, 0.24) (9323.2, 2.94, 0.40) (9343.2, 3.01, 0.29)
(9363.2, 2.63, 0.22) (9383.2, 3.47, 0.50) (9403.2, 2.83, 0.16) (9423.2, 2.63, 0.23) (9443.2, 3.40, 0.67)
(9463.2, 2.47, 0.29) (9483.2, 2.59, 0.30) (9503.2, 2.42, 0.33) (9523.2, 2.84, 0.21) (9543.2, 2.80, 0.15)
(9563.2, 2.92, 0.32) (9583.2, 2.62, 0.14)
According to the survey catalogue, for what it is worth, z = 0.261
